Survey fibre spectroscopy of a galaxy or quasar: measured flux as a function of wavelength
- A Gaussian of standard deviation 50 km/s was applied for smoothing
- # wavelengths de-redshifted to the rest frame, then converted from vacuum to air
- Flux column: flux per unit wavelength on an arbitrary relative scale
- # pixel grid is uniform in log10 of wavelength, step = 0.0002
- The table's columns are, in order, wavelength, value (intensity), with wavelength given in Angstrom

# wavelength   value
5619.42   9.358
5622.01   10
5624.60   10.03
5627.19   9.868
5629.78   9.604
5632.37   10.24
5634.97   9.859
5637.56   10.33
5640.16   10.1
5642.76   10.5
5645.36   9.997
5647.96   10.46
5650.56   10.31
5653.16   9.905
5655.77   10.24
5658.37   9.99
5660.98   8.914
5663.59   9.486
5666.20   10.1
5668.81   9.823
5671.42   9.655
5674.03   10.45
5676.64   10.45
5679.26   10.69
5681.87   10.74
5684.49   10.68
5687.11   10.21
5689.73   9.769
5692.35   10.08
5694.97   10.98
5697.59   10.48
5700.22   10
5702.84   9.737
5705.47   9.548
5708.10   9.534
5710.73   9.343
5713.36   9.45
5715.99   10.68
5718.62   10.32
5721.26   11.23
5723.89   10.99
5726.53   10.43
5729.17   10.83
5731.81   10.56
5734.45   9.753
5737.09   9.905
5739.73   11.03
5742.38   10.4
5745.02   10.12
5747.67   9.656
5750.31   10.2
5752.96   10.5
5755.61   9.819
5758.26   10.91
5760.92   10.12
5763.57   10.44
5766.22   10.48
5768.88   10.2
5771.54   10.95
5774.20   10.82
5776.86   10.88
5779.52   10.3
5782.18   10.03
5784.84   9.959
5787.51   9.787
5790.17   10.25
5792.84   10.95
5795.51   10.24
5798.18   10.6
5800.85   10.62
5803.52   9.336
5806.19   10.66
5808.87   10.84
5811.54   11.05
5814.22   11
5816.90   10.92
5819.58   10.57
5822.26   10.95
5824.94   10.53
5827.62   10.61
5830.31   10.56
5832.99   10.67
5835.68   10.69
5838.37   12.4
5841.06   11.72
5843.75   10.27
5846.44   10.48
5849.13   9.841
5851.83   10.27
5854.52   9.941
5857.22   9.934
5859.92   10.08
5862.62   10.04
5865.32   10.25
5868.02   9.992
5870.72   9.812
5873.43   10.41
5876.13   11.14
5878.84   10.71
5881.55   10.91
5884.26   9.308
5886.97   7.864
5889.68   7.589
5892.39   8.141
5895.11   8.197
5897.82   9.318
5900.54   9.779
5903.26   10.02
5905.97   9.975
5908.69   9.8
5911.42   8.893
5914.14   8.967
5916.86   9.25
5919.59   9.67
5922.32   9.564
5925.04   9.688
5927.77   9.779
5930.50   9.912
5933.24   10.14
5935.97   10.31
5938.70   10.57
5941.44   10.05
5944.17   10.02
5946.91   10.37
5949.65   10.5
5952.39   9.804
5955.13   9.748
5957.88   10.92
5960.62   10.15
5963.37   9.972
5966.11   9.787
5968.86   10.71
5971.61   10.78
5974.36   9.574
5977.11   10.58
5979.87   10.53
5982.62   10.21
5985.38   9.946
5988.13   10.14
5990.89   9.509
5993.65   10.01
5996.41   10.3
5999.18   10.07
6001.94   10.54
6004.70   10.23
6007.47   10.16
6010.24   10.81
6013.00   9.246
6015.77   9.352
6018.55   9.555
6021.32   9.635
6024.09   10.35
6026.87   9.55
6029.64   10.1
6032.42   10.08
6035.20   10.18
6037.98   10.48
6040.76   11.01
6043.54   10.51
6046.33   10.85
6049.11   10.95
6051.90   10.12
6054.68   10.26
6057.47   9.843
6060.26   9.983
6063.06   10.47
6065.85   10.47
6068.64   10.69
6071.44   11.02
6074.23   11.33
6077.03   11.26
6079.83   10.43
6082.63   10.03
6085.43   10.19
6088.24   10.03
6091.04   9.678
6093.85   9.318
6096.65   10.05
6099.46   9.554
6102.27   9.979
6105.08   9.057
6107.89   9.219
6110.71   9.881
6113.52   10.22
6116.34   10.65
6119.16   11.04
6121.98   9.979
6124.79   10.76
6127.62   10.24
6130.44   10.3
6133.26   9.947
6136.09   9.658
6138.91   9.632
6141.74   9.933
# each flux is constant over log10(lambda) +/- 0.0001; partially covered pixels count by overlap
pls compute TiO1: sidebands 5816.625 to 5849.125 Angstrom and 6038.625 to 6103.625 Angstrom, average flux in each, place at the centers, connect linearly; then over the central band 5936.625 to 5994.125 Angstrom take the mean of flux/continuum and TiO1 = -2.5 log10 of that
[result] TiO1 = 0.04 mag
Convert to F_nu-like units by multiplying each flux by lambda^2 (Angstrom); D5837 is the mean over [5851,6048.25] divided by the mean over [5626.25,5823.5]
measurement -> 1.0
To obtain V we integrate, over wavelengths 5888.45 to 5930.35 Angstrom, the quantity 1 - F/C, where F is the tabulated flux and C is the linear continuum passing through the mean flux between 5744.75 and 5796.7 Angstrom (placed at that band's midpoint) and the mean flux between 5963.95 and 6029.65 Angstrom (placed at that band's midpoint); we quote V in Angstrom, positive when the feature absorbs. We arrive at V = 3.7 Angstrom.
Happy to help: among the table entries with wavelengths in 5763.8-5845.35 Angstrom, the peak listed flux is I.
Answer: 12.4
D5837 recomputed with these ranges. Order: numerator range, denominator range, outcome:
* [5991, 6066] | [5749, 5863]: 1.04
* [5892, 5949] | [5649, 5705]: 1.04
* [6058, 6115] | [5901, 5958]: 1.08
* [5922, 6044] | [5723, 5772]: 1.06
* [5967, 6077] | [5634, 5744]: 1.13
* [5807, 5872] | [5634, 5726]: 1.10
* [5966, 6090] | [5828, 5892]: 1.07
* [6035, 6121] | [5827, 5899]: 1.10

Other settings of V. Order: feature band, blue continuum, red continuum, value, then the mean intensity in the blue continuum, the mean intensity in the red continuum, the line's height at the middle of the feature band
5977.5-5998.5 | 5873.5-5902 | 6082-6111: -1.3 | 9.35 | 9.71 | 9.52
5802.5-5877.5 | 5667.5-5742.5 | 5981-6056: -2.4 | 10.3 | 10.2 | 10.2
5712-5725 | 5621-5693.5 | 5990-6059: -0.5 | 10.1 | 10.2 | 10.1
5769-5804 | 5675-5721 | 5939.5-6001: -0.7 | 10.2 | 10.2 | 10.2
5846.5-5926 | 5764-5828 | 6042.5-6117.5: 6.0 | 10.5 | 10.2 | 10.4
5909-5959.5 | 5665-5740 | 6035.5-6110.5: 1.7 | 10.2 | 10.3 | 10.3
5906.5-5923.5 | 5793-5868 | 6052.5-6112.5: 1.7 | 10.6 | 10.1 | 10.4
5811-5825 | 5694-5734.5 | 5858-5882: -0.7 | 10.2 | 10.3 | 10.3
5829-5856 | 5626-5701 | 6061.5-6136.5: -1.4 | 10.1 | 10.2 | 10.2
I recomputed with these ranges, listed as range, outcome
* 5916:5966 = 10.92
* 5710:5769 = 11.23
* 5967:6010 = 10.78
